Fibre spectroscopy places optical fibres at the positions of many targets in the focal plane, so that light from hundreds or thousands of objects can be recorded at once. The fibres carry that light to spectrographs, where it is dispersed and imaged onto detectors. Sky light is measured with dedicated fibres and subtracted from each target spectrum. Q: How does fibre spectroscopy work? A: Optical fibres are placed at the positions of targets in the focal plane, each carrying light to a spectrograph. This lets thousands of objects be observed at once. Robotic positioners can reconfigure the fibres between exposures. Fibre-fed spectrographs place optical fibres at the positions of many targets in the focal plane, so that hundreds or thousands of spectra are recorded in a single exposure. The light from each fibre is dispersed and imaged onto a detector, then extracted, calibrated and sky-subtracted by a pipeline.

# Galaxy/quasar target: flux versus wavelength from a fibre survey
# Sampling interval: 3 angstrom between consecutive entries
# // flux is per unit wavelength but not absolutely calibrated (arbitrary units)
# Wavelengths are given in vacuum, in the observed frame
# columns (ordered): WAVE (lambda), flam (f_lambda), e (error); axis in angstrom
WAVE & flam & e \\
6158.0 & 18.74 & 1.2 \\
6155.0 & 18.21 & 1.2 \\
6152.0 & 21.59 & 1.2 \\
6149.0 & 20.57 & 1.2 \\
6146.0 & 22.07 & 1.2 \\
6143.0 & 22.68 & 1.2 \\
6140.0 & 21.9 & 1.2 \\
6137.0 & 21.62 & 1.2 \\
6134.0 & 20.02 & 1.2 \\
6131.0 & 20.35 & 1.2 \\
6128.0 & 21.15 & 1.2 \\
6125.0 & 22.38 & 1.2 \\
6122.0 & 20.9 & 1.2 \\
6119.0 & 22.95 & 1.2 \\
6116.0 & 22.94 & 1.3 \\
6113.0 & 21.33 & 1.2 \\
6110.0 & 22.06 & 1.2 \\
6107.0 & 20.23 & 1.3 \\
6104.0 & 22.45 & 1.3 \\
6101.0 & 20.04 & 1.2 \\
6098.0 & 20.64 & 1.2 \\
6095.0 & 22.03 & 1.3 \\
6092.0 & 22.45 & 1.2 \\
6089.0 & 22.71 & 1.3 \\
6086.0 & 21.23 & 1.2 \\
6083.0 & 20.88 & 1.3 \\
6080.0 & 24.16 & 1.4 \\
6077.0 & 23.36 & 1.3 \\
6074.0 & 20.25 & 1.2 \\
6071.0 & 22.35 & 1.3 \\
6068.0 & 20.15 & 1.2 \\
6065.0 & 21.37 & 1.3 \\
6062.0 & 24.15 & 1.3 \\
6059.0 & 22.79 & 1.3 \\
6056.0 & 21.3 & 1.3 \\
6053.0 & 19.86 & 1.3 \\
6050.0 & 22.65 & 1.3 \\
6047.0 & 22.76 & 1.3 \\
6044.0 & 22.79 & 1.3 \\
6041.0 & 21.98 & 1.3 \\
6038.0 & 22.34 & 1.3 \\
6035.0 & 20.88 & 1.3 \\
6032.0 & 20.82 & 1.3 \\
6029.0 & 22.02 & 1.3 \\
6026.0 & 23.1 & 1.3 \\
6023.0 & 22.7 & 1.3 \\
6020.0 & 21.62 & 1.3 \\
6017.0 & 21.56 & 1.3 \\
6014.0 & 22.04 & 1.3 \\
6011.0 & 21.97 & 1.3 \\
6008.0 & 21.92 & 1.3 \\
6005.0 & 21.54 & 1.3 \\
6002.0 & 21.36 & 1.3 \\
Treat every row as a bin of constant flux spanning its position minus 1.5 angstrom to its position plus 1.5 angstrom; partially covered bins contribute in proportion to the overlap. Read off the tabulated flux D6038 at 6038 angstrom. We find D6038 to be 22.34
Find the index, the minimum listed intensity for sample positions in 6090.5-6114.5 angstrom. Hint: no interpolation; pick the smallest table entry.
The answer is 20.04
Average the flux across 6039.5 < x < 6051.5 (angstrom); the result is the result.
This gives 22.5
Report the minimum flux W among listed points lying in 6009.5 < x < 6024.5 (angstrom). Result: 21.56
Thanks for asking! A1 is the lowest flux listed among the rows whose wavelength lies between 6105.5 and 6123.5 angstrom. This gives 20.23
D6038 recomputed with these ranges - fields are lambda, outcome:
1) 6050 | 22.65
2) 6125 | 22.38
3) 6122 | 20.9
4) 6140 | 21.9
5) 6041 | 21.98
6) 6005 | 21.54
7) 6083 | 20.88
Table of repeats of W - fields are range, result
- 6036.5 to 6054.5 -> 19.86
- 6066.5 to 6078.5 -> 20.15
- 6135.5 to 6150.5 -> 20.57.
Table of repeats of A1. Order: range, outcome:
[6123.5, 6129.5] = 21.15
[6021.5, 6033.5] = 20.82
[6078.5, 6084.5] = 20.88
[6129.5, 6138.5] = 20.02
